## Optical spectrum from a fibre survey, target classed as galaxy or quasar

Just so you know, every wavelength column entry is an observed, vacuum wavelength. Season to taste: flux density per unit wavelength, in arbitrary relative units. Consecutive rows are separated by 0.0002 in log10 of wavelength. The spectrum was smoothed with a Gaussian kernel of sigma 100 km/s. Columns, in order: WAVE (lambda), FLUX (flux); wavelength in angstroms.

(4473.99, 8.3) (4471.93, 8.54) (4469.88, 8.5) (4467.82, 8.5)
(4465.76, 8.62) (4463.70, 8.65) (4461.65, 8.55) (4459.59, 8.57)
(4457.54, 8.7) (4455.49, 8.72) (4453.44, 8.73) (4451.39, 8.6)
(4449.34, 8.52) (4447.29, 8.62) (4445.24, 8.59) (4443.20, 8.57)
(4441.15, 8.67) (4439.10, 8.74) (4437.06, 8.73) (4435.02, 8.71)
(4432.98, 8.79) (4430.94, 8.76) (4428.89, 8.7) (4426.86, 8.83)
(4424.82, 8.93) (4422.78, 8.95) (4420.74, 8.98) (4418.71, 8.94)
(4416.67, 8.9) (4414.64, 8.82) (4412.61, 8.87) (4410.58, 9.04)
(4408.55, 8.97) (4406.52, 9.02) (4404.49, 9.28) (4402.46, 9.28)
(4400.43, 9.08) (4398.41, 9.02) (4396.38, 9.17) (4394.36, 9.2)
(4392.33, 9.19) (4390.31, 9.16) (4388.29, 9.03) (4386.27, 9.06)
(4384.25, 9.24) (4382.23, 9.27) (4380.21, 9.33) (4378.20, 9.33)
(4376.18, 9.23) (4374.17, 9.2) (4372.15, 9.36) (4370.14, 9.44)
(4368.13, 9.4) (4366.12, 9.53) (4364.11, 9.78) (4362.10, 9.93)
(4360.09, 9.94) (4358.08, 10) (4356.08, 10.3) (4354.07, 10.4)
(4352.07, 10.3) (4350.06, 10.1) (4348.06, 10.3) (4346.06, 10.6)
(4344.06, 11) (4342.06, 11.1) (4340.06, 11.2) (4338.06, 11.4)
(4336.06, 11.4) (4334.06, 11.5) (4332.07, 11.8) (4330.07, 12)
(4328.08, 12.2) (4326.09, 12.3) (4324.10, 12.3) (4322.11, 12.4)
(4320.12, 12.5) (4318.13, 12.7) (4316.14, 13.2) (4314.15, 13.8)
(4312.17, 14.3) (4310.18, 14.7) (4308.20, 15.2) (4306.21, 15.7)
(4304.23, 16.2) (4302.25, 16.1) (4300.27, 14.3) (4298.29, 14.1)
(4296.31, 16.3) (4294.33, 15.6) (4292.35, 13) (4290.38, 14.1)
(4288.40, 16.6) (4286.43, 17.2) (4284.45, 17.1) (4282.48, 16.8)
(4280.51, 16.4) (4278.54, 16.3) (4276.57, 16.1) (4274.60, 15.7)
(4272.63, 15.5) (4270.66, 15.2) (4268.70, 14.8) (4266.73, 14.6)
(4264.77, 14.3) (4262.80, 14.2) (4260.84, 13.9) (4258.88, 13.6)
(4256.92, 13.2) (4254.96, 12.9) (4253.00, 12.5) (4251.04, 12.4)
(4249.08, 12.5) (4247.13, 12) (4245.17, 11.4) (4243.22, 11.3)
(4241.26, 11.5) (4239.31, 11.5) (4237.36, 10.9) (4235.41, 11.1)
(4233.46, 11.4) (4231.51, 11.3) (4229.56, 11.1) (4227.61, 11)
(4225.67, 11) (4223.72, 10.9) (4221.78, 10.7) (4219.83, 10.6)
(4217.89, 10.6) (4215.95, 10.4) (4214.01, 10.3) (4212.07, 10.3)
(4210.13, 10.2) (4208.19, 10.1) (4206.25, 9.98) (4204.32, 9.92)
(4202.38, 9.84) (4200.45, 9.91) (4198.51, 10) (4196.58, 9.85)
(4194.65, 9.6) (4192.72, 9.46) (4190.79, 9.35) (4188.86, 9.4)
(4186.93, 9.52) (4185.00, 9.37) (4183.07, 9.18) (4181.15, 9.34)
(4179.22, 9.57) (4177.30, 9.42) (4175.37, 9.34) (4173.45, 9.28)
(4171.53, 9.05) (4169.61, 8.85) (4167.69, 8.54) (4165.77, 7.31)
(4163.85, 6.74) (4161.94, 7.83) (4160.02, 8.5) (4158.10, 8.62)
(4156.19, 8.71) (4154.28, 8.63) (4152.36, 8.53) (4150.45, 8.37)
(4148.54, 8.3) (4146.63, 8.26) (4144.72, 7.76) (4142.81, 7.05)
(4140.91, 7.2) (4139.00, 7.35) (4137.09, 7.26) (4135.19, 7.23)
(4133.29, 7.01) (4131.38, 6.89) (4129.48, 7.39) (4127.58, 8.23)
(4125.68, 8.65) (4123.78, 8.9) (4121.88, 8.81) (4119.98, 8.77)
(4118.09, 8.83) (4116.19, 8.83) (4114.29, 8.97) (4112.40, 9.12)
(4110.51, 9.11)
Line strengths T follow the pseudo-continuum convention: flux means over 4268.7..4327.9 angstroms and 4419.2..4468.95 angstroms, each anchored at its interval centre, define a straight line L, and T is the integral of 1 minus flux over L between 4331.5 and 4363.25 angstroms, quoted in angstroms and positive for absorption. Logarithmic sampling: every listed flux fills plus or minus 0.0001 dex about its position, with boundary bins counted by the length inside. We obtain 5.2 angstroms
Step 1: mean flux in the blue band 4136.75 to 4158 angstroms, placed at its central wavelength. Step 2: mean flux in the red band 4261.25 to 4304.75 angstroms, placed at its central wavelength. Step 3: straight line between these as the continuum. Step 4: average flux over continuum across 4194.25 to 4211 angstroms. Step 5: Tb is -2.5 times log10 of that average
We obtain 0.11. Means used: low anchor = 8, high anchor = 15.4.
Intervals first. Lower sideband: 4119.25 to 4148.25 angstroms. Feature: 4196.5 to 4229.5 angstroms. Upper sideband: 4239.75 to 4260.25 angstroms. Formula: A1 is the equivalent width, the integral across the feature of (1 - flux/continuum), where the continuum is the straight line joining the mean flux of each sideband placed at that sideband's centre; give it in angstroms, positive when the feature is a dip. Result 1.6 angstroms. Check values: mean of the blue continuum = 7.79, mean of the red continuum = 12.3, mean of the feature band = 10.4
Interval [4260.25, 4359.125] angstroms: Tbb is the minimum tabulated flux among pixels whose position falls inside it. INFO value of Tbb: 10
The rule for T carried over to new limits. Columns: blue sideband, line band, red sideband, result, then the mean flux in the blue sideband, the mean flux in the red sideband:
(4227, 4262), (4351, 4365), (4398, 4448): -0.1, 12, 8.87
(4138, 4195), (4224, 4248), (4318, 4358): -3.9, 8.6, 11.3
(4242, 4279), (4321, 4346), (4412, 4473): 0.1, 13.8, 8.71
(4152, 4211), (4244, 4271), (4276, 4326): -1.1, 9.17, 14.9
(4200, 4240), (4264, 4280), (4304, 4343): -4.9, 10.6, 12.8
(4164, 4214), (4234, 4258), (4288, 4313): 0.8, 9.44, 15.1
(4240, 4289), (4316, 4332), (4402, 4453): -0.1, 14.3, 8.83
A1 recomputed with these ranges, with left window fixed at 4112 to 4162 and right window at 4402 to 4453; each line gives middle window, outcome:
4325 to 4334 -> -3.59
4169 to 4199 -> -4.20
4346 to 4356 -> -1.93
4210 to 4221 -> -2.77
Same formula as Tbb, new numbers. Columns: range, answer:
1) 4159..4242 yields 6.74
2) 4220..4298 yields 10.7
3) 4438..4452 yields 8.52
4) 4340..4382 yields 9.2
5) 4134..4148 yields 7.05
